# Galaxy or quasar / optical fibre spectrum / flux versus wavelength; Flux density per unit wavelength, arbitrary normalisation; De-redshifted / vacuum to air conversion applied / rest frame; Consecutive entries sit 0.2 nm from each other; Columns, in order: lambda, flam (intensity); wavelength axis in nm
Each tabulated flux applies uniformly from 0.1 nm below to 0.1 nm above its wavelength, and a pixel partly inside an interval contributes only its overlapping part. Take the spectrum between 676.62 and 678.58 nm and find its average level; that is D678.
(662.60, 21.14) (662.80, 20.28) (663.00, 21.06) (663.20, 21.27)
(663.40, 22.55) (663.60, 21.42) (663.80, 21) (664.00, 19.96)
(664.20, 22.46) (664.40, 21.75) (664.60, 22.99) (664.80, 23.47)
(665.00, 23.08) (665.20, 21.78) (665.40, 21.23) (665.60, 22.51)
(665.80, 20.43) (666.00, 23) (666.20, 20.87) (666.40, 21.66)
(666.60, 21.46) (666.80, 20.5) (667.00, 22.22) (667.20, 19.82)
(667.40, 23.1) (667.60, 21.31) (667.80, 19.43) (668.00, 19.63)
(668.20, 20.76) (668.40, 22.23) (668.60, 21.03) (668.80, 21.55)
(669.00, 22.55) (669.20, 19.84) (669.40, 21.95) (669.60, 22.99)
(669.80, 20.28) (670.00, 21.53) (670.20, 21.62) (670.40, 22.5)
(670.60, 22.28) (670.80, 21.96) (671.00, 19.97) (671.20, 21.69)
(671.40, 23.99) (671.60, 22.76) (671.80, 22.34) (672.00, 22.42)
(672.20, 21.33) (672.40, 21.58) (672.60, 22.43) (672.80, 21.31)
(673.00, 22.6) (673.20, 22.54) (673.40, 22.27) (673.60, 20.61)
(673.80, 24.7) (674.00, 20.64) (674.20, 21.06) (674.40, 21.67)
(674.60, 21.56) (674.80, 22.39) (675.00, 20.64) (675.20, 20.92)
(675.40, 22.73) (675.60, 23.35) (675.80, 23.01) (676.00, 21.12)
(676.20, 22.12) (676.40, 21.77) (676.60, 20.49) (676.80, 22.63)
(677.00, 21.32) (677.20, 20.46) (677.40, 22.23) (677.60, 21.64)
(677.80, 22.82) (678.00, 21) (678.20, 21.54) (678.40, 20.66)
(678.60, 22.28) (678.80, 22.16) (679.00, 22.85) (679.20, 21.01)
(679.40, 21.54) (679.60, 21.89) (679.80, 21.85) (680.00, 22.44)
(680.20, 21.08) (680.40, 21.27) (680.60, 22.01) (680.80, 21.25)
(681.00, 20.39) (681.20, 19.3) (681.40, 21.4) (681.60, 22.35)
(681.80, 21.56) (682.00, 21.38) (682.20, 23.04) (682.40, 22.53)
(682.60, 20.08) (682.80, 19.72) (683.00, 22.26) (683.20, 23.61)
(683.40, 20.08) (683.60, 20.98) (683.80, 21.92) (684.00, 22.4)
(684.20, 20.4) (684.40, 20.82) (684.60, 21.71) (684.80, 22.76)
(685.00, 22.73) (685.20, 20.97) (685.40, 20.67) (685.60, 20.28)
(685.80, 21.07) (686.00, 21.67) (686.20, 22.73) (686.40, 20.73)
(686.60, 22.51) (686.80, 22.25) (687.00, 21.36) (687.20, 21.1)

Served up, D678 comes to 21.6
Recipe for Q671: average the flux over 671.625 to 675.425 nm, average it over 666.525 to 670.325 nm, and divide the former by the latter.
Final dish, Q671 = 1.0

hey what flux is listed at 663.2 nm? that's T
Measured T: 21.27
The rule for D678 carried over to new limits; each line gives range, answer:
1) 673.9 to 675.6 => 21.6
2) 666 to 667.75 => 21.4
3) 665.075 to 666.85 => 21.5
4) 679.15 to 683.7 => 21.4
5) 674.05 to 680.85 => 21.7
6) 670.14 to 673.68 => 22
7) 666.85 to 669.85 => 21.2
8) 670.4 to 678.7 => 21.9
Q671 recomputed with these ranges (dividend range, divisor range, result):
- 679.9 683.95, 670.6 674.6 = 0.98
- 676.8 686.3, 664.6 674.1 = 0.99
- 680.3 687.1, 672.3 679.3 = 0.98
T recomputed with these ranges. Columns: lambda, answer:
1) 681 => 20.39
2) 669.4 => 21.95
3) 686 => 21.67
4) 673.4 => 22.27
